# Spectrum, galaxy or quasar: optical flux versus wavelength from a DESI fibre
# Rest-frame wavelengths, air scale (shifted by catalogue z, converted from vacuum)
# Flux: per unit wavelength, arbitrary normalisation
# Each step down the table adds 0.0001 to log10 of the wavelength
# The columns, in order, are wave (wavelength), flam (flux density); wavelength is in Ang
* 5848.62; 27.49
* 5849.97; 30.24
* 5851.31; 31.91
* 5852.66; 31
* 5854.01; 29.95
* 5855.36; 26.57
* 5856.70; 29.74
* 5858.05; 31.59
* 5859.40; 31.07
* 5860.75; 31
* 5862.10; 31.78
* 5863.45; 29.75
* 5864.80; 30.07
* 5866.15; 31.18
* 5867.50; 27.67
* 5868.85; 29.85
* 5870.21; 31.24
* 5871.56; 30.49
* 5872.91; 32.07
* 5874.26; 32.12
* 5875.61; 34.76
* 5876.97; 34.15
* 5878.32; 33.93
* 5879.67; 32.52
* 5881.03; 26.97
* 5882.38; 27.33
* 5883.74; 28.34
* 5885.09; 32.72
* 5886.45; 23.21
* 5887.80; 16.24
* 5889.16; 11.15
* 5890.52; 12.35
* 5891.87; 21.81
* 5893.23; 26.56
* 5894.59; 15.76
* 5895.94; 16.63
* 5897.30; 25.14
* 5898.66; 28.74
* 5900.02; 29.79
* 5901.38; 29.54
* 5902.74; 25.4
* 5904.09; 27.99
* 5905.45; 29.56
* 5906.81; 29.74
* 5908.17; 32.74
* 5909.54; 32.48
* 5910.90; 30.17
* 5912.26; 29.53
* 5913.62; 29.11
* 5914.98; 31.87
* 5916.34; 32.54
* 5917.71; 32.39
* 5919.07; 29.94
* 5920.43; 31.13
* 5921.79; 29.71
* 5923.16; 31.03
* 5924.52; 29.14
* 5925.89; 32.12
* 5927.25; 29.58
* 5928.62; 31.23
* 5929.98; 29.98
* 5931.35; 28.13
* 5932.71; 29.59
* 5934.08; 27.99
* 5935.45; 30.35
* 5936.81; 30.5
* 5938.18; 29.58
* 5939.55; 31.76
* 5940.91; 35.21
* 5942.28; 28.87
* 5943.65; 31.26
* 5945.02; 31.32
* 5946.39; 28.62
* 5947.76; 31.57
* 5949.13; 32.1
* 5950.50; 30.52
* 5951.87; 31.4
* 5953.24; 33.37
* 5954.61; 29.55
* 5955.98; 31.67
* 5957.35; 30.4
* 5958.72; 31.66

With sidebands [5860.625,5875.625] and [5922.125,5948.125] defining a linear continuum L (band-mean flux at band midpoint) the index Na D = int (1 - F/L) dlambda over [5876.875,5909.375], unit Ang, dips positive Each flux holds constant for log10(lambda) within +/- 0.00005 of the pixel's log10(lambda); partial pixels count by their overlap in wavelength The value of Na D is 5.2 Ang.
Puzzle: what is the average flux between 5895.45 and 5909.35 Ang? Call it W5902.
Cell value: 27.8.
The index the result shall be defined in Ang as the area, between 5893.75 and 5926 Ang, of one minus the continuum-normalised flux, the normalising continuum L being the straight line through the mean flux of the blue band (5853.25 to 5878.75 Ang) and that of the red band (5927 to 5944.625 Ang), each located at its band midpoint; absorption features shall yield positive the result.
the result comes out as 1.9 Ang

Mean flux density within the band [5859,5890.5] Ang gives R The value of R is 28.7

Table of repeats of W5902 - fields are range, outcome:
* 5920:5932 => 30.2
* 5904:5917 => 30.7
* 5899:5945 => 30.3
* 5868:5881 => 32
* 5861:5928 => 28.4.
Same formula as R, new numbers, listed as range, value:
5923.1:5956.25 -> 30.6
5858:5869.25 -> 30.4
